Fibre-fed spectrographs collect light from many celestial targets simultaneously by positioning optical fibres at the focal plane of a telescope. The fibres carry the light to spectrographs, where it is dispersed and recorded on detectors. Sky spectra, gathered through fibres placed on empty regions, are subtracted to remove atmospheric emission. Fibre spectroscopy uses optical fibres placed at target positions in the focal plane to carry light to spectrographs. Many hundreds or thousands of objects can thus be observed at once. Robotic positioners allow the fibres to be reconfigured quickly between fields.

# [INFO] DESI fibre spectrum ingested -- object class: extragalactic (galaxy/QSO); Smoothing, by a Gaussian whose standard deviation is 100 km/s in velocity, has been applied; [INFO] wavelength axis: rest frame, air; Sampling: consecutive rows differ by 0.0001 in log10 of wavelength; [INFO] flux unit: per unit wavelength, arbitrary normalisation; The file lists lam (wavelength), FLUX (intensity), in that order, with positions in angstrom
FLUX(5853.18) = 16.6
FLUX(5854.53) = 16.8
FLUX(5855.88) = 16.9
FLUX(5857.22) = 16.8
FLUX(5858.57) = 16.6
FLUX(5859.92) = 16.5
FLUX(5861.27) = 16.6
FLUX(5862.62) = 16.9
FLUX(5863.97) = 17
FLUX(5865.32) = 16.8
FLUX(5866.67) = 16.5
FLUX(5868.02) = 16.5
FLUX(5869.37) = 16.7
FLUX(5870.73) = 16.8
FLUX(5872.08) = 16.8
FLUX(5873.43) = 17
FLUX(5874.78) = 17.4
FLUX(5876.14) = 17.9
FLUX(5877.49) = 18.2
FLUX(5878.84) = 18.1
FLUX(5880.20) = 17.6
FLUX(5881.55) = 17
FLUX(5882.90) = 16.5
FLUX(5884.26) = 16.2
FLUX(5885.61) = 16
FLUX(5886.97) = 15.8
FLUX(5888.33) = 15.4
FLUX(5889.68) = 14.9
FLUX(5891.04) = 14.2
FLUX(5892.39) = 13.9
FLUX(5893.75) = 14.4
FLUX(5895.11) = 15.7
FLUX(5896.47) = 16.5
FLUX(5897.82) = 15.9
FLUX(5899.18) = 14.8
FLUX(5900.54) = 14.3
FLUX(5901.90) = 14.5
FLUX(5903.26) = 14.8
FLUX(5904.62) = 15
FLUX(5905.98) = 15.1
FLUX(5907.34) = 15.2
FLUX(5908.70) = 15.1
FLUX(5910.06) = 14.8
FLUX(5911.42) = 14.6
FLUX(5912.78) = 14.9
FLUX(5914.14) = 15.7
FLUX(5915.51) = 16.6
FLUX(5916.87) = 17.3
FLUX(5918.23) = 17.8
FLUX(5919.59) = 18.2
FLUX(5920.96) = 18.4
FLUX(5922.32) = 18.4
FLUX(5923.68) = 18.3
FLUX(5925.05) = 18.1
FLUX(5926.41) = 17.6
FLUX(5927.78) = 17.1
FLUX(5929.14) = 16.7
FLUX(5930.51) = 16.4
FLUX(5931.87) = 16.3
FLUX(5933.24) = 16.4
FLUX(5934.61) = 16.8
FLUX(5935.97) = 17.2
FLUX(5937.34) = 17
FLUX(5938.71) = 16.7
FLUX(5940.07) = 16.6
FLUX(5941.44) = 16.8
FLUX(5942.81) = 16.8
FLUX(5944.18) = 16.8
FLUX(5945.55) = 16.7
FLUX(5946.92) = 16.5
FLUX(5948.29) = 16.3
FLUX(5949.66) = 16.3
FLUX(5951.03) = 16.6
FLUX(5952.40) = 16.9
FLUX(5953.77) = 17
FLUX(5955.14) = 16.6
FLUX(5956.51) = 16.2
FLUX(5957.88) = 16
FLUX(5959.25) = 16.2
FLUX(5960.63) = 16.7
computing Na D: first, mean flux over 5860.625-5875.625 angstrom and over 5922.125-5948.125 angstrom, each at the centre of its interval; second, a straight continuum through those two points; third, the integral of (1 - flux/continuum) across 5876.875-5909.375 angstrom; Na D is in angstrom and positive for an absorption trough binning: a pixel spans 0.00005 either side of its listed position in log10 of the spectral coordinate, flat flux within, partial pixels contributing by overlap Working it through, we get 2.41 angstrom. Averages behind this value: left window 16.8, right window 17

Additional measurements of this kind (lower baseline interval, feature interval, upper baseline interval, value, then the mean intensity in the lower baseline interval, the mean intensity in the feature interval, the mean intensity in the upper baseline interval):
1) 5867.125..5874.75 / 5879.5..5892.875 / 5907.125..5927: 0.8 angstrom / 16.8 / 15.8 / 16.8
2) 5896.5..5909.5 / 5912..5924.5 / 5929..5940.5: -1.1 angstrom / 15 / 17.3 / 16.7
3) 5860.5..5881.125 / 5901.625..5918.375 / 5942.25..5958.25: 1.4 angstrom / 17.1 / 15.4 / 16.6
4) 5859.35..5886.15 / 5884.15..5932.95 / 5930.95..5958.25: 2.4 angstrom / 17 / 16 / 16.6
